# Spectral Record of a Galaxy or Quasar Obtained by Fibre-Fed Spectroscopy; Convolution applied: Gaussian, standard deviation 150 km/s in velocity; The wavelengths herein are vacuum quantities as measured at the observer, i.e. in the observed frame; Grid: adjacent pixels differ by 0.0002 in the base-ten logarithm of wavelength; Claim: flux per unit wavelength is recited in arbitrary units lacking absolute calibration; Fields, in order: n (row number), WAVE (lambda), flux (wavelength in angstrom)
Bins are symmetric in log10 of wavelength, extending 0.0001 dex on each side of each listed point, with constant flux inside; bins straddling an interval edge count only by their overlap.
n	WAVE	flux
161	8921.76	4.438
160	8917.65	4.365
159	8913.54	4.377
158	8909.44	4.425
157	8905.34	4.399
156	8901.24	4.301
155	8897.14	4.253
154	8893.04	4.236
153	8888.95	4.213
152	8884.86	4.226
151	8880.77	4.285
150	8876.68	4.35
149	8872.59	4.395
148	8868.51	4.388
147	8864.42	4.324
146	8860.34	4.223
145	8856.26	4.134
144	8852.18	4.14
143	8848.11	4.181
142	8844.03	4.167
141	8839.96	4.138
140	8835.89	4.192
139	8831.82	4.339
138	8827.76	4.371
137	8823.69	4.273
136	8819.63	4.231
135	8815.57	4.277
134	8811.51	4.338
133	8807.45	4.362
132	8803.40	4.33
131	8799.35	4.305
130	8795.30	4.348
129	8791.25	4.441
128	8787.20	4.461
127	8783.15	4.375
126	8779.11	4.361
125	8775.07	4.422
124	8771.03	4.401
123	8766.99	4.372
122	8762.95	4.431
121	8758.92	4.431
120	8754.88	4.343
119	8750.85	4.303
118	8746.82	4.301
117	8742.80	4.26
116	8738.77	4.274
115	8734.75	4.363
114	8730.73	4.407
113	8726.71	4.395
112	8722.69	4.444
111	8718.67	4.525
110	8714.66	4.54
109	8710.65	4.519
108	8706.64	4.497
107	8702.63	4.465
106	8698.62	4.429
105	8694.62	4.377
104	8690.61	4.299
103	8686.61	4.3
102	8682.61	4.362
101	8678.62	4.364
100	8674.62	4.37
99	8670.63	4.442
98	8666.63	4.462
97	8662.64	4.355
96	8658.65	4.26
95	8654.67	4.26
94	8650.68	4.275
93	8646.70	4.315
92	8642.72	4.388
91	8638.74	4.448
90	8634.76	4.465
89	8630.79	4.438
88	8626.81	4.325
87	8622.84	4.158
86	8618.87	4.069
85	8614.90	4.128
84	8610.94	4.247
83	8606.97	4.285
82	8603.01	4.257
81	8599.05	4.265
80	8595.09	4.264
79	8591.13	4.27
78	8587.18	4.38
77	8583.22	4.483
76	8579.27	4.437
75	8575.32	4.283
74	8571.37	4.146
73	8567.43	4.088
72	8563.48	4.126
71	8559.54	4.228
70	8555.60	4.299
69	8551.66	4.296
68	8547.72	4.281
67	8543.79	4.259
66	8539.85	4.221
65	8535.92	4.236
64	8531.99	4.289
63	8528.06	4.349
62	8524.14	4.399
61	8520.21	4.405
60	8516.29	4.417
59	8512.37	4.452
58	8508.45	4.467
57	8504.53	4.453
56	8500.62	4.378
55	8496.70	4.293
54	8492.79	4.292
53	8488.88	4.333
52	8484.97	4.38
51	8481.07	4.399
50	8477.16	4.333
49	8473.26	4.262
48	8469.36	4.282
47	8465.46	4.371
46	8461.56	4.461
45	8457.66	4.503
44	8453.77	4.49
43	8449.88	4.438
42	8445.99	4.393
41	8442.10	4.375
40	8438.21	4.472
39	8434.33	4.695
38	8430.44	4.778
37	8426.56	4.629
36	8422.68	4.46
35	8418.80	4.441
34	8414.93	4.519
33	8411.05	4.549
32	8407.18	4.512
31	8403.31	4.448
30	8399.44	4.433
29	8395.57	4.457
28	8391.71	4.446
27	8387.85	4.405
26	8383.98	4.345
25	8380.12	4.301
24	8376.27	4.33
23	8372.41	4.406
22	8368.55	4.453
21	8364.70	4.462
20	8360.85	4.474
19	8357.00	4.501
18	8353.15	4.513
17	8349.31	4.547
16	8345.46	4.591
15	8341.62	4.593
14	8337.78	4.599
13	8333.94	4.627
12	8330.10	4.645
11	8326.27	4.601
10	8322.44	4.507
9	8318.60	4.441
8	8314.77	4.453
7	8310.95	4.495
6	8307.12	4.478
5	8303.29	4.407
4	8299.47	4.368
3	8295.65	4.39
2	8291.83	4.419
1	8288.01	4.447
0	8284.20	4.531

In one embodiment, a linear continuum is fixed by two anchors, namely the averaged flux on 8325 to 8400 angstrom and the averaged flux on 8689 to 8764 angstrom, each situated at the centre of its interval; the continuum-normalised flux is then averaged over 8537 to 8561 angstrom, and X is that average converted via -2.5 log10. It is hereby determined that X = 0.04 mag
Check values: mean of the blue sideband 4.49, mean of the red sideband 4.4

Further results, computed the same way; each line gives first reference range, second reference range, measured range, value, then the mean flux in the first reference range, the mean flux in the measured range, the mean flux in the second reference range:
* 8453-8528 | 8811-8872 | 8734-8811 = -0.02 mag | 4.39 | 4.36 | 4.25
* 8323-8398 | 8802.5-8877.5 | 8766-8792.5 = -0.03 mag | 4.49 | 4.4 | 4.27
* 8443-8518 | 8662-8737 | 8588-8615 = 0.04 mag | 4.39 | 4.26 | 4.42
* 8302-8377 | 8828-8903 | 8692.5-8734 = -0.03 mag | 4.51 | 4.46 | 4.25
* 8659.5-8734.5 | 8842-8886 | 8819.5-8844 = 0.01 mag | 4.42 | 4.25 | 4.26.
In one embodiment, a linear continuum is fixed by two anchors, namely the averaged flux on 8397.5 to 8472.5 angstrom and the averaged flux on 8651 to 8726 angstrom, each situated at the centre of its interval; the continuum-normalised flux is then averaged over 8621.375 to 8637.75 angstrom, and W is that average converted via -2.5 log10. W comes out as 0.015 mag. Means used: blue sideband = 4.48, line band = 4.36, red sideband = 4.4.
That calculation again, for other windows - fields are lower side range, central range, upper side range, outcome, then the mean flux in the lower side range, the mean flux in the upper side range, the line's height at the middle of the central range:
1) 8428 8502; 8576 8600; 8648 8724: 0.01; 4.42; 4.4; 4.41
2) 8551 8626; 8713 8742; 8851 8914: -0.04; 4.25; 4.29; 4.27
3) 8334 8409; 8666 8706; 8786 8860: -0.01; 4.47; 4.28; 4.33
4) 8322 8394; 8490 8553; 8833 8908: 0.02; 4.49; 4.25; 4.42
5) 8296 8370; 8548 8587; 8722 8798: 0.04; 4.51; 4.37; 4.44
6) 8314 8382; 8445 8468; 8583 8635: -0.01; 4.5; 4.28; 4.41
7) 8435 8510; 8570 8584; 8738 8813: 0.01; 4.39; 4.36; 4.38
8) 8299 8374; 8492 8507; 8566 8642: 0.00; 4.51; 4.29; 4.38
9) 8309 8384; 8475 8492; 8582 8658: 0.01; 4.5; 4.3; 4.4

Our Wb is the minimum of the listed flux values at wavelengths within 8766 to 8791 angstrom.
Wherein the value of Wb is 4.361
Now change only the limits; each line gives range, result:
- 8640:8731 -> 4.26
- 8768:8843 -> 4.138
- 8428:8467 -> 4.371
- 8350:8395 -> 4.301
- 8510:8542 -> 4.221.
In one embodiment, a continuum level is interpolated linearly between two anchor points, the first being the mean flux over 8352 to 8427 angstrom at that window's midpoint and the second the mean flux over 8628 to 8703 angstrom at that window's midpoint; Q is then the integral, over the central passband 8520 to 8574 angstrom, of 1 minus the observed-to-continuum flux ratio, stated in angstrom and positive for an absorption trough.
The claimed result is 1.8 angstrom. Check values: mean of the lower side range 4.45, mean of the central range 4.25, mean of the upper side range 4.37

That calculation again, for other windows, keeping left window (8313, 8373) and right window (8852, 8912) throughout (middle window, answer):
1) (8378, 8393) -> 0.5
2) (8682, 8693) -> 0.2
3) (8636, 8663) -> 0.4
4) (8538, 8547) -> 0.4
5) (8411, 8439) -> -0.5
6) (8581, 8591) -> 0.0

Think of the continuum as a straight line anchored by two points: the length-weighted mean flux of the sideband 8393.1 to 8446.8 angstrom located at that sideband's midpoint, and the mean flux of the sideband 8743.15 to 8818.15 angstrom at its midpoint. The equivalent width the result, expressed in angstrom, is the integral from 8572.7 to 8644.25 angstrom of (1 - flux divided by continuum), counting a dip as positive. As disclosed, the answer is 2.0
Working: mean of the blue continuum 4.51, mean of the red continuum 4.36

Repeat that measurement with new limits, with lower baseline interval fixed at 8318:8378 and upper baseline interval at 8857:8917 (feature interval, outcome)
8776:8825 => 0.00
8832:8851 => 0.63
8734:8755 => 0.32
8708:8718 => -0.34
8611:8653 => 1.06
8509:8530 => 0.21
